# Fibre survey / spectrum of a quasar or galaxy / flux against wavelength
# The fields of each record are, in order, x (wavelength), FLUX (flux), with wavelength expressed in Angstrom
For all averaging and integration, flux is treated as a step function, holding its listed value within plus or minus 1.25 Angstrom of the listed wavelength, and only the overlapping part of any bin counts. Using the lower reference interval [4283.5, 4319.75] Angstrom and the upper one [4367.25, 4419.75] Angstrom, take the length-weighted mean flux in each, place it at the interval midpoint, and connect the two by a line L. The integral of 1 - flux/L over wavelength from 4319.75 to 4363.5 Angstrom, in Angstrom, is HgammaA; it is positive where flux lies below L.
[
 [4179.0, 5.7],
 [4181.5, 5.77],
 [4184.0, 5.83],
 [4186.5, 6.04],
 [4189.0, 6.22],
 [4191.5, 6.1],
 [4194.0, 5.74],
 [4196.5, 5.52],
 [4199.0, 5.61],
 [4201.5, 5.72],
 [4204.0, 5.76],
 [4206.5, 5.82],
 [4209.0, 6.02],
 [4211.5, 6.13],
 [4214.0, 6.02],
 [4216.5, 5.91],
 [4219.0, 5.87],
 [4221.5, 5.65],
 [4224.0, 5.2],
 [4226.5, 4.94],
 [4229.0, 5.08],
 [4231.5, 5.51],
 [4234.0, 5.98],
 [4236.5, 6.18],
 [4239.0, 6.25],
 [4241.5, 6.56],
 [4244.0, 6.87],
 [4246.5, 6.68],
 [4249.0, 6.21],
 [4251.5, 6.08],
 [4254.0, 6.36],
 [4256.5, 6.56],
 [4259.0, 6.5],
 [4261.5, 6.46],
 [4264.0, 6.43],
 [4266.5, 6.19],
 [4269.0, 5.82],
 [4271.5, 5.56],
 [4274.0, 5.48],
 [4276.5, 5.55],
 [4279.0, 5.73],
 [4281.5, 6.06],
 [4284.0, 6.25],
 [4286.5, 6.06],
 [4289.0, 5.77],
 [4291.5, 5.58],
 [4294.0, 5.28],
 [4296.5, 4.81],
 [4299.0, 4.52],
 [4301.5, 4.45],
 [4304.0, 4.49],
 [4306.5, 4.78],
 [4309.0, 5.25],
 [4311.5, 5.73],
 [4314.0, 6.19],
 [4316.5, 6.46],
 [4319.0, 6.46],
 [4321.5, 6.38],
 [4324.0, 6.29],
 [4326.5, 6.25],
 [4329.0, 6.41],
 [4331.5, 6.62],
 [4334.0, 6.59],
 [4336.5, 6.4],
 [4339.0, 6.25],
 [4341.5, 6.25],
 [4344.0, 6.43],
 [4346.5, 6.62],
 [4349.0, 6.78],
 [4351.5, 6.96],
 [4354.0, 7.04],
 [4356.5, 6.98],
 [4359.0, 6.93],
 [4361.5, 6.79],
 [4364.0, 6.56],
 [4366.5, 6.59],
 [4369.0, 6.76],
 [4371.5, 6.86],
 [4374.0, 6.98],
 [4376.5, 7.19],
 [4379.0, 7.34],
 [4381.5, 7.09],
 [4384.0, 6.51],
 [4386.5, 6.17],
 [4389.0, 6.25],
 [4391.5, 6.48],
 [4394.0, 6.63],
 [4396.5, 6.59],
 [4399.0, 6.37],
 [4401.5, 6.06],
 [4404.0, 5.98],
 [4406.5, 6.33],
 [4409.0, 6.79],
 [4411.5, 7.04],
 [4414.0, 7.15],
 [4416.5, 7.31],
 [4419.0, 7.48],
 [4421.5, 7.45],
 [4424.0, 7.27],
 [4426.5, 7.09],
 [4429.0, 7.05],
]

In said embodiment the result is -4.3 Angstrom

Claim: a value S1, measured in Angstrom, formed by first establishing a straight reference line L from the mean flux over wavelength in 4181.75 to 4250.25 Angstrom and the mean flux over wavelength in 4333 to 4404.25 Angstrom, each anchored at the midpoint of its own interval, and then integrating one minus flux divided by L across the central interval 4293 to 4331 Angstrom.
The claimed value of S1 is 4.6 Angstrom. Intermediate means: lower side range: 5.9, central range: 5.61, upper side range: 6.64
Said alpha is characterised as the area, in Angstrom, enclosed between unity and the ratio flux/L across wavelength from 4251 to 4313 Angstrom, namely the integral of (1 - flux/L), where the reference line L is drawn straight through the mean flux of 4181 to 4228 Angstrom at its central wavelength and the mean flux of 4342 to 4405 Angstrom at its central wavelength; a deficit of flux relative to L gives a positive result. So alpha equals 5.1 Angstrom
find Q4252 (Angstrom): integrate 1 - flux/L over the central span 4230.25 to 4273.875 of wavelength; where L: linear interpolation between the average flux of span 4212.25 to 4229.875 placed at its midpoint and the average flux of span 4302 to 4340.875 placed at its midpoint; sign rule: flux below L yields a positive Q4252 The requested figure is -4.1 Angstrom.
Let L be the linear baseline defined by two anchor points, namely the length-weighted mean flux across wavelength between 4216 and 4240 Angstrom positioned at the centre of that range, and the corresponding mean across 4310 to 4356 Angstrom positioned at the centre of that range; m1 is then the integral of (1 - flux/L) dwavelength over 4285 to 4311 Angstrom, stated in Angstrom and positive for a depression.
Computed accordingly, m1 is 4.4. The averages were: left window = 5.64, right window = 6.45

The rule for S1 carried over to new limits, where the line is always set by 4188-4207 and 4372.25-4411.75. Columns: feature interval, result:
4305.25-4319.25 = 1.15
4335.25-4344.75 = 0.10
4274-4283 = 0.57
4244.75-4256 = -0.65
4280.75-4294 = 0.64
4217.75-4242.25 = 0.97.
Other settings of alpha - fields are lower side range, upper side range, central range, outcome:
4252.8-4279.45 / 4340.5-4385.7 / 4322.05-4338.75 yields 0.37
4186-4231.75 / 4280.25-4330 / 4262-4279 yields -0.50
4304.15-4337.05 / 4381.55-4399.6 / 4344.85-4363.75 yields -1.74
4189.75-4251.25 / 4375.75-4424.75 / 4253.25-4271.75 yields -0.52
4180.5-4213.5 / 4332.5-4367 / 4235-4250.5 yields -0.86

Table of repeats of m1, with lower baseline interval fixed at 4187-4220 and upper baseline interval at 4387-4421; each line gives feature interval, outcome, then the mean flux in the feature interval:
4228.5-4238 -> 0.4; 5.75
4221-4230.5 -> 1.2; 5.19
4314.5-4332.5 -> -0.1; 6.4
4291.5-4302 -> 2.3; 4.88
